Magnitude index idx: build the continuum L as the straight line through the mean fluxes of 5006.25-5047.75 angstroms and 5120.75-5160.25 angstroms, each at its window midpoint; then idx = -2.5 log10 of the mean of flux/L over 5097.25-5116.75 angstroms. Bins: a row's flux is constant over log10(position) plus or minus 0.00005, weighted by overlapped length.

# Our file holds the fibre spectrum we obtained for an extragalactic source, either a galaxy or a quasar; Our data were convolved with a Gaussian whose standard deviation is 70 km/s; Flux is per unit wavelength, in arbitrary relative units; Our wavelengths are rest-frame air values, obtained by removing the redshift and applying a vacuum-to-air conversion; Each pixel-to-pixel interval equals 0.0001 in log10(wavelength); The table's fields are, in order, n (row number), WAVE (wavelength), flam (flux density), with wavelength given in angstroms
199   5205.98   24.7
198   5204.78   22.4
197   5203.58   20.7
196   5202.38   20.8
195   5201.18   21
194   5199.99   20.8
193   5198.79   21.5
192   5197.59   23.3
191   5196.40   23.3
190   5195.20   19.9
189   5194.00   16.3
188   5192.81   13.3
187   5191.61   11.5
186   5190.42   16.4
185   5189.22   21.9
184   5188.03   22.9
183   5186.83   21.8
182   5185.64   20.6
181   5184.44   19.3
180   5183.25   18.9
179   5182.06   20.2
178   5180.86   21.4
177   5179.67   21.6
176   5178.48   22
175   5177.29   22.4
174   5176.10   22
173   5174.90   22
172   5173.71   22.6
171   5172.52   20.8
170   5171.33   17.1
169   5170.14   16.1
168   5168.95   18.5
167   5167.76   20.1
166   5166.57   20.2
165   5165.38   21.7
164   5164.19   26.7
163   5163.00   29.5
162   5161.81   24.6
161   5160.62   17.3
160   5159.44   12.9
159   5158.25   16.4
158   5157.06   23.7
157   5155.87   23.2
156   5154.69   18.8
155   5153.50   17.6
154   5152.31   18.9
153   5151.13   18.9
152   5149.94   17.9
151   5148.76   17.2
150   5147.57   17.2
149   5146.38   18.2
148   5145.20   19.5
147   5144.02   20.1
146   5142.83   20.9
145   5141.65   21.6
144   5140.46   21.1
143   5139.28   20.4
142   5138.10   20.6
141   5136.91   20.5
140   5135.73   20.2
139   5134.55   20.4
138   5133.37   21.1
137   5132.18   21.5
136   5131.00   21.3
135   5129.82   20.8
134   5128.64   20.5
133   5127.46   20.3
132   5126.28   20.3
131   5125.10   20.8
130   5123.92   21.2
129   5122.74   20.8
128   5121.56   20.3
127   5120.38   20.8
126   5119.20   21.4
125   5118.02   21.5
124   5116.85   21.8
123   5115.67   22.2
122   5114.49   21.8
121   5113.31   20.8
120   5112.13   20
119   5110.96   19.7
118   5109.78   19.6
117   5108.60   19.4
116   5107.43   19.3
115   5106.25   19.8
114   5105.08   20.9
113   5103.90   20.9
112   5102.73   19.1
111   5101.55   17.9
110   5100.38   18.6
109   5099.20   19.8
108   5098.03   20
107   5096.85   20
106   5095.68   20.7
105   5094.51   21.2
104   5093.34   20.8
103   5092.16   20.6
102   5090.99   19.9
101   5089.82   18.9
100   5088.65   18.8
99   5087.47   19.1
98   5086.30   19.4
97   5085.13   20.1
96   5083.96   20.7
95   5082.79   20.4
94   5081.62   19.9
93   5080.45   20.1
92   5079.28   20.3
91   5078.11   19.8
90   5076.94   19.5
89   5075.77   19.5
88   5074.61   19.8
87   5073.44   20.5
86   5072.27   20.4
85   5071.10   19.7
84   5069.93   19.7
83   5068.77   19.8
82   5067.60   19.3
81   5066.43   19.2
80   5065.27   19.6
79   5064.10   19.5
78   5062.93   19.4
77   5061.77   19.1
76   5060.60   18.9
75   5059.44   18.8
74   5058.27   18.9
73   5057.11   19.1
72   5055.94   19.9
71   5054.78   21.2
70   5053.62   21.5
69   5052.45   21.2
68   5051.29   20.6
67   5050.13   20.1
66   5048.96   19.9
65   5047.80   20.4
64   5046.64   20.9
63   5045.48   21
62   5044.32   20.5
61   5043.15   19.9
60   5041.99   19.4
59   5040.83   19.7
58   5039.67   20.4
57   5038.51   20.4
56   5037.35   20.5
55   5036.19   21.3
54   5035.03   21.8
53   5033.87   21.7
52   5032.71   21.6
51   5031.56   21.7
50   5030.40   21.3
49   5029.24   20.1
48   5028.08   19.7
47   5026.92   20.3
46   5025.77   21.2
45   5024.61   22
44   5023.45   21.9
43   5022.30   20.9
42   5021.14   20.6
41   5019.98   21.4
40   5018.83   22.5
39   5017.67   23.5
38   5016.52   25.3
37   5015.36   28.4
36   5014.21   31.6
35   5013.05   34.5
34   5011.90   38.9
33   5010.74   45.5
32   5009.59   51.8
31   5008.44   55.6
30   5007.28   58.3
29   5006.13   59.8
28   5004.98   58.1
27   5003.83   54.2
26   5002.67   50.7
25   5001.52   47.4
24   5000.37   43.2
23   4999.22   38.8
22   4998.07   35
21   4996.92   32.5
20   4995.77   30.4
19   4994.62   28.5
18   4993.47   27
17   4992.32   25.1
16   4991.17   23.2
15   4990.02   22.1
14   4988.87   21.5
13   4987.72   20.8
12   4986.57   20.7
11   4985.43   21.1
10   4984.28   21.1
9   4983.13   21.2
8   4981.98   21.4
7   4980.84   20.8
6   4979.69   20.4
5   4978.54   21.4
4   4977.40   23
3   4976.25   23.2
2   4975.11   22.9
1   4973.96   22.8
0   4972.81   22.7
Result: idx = 0.09 mag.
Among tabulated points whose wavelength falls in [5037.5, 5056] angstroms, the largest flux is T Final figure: 21.5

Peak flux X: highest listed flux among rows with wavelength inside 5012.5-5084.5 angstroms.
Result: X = 34.5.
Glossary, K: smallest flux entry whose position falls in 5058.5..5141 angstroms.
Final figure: 17.9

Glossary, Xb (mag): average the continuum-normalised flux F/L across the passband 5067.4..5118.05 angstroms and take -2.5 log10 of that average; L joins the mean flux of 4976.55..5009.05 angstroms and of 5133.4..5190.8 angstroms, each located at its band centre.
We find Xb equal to 0.259 mag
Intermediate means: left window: 32.9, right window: 20.3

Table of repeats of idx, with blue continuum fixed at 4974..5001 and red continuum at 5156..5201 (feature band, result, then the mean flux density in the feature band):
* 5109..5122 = 0.058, 20.9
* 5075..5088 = 0.154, 19.9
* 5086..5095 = 0.147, 19.8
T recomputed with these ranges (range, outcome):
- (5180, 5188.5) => 22.9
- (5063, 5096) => 21.2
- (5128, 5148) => 21.6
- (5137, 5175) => 29.5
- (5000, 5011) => 59.8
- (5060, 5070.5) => 19.8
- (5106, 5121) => 22.2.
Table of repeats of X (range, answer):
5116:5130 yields 21.8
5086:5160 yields 23.7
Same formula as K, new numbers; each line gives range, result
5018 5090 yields 18.8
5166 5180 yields 16.1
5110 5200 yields 11.5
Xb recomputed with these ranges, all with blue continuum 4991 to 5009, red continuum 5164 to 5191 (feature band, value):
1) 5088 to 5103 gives 0.48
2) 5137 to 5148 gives 0.24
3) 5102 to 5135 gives 0.32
